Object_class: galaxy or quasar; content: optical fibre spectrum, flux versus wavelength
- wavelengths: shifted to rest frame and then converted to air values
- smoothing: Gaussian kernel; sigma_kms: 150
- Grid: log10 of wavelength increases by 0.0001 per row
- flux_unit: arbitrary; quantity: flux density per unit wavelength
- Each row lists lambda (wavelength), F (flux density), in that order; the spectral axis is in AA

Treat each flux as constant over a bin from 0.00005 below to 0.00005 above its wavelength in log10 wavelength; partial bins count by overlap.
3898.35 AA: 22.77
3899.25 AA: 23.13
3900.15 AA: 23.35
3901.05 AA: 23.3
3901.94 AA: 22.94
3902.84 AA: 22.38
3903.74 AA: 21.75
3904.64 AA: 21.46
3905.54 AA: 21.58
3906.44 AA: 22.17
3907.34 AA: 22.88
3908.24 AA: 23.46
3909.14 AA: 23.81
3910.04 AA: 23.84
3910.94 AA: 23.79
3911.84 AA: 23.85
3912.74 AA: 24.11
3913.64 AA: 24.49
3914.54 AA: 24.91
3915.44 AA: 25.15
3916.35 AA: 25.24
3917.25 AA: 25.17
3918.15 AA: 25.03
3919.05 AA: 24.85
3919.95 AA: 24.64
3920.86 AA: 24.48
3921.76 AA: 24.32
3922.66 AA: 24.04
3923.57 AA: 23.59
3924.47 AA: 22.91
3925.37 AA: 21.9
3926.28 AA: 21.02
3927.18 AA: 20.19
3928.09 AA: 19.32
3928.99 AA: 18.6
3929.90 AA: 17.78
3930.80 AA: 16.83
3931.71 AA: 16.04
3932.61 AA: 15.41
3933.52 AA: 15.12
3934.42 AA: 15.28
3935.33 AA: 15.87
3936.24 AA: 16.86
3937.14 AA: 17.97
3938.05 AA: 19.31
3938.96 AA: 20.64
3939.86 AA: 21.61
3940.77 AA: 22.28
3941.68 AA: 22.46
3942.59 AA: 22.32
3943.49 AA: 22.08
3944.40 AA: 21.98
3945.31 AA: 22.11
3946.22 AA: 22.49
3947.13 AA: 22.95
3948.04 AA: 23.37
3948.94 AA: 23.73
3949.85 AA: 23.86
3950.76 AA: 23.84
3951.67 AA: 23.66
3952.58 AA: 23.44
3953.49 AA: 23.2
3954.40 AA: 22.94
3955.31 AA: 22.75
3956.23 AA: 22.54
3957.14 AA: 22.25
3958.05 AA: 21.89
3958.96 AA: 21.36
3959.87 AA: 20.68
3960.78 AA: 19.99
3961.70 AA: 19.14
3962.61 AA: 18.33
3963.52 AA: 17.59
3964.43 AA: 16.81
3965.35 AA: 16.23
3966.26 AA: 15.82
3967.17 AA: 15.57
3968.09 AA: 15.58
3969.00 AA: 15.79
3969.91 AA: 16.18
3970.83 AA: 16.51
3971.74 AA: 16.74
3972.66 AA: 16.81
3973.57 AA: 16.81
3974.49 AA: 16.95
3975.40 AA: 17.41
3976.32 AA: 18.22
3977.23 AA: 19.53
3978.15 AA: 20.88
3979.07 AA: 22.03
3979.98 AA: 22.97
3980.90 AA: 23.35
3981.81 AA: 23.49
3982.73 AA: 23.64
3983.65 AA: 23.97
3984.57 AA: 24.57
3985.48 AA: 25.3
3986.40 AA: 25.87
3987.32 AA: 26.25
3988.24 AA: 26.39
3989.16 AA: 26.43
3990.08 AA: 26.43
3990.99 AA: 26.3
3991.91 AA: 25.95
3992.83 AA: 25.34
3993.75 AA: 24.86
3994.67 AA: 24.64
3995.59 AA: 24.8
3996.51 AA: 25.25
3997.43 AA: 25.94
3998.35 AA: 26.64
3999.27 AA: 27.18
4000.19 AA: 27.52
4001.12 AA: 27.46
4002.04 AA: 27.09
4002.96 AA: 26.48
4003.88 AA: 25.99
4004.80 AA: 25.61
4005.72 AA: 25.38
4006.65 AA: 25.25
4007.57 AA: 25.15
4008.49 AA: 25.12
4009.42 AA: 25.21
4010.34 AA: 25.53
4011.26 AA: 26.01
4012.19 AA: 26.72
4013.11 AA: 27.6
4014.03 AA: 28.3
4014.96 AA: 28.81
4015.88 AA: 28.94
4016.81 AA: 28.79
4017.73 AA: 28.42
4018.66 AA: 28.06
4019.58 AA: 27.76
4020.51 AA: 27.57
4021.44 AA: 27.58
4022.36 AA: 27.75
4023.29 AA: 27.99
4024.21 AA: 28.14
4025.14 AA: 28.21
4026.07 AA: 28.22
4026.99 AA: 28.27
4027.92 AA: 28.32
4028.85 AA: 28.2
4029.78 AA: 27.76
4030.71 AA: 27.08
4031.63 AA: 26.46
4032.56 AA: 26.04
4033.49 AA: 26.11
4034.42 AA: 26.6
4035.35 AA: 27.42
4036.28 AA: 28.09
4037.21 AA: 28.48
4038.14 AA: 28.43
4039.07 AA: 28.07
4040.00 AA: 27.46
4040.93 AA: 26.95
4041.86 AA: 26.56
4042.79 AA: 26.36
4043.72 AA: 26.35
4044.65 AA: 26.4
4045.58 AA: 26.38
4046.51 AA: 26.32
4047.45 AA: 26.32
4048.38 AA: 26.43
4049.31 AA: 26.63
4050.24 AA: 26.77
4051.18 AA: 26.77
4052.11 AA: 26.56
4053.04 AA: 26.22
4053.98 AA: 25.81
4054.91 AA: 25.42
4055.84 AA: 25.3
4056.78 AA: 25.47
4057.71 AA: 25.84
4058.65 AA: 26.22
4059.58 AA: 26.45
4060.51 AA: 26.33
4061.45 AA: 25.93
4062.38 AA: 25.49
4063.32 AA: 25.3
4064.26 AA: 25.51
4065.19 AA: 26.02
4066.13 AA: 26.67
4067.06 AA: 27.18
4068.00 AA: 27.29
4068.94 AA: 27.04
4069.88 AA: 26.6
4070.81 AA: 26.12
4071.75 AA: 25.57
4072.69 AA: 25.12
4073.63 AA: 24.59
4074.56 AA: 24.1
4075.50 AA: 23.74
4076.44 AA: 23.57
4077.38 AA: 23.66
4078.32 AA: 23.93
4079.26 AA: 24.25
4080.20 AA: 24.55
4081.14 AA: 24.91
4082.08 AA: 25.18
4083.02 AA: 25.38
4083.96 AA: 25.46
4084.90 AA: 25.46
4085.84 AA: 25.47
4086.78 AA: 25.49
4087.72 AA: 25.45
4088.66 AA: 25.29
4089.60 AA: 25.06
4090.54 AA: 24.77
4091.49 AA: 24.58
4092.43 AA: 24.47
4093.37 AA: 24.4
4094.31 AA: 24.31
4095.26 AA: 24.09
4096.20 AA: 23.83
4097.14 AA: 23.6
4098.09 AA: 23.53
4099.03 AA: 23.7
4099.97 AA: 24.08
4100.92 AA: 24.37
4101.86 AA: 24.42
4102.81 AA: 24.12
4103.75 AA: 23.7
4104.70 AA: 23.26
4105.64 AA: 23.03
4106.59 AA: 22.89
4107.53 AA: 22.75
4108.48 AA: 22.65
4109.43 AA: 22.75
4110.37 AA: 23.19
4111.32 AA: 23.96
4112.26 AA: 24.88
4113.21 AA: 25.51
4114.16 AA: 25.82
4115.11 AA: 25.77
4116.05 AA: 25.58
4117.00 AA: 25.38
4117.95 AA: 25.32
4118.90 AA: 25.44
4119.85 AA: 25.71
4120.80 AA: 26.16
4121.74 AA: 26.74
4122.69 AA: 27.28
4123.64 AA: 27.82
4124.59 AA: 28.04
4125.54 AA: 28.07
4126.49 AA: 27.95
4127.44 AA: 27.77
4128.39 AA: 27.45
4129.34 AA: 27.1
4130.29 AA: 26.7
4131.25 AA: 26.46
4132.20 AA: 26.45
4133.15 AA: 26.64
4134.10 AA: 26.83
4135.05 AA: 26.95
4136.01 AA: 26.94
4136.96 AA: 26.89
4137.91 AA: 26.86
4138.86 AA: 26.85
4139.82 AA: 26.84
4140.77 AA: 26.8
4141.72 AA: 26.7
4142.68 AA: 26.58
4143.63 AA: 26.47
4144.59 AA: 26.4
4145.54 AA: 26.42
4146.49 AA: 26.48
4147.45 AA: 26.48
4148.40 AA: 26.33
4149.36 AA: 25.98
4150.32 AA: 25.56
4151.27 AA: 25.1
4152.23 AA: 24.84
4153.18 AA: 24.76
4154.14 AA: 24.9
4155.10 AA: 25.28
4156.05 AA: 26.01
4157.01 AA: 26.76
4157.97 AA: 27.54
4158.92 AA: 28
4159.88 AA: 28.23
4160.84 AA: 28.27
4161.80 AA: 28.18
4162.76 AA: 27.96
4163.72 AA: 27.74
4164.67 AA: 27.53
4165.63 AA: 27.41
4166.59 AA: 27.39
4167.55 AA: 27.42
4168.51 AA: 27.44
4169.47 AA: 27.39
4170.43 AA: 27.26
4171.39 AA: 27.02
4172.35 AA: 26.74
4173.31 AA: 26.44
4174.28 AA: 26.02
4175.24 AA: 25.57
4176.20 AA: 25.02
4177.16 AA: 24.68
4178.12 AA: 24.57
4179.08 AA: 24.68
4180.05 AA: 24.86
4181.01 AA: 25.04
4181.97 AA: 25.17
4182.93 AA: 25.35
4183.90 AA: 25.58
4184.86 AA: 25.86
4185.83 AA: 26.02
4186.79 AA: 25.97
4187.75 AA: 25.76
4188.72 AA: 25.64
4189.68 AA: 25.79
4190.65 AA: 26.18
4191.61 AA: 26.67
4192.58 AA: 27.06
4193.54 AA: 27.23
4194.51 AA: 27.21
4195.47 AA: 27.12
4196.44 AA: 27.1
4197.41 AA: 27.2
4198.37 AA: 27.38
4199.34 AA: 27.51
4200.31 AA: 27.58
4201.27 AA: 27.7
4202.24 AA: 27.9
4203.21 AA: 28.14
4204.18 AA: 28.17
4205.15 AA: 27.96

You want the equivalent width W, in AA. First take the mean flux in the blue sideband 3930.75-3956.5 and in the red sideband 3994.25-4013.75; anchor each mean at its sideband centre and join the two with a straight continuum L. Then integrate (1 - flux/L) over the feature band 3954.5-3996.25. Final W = 4.4 AA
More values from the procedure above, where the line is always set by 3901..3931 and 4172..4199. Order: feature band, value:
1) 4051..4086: -1.3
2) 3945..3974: 4.1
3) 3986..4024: -4.3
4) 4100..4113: 0.8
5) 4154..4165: -0.7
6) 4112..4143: -1.6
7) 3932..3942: 2.1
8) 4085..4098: 0.1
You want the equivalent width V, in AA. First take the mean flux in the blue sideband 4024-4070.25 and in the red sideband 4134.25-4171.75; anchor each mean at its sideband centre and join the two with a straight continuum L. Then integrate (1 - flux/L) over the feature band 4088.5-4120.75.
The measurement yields 2.95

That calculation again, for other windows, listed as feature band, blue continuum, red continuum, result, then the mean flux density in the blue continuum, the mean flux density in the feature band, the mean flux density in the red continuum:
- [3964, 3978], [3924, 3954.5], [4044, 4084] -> 3.2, 20.6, 16.8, 25.7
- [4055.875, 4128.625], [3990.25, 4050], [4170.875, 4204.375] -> 4.0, 26.9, 25.2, 26.3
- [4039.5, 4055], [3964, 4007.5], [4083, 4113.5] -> -2.0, 22.6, 26.5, 24.2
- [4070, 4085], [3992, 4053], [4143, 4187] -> 1.1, 26.9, 24.8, 26.3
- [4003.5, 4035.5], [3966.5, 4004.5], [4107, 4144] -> -4.8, 22.8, 27.2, 26.2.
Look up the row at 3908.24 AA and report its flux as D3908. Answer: 23.46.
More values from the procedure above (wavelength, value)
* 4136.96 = 26.89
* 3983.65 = 23.97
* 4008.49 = 25.12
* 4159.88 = 28.23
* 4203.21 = 28.14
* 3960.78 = 19.99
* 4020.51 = 27.57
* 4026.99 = 28.27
